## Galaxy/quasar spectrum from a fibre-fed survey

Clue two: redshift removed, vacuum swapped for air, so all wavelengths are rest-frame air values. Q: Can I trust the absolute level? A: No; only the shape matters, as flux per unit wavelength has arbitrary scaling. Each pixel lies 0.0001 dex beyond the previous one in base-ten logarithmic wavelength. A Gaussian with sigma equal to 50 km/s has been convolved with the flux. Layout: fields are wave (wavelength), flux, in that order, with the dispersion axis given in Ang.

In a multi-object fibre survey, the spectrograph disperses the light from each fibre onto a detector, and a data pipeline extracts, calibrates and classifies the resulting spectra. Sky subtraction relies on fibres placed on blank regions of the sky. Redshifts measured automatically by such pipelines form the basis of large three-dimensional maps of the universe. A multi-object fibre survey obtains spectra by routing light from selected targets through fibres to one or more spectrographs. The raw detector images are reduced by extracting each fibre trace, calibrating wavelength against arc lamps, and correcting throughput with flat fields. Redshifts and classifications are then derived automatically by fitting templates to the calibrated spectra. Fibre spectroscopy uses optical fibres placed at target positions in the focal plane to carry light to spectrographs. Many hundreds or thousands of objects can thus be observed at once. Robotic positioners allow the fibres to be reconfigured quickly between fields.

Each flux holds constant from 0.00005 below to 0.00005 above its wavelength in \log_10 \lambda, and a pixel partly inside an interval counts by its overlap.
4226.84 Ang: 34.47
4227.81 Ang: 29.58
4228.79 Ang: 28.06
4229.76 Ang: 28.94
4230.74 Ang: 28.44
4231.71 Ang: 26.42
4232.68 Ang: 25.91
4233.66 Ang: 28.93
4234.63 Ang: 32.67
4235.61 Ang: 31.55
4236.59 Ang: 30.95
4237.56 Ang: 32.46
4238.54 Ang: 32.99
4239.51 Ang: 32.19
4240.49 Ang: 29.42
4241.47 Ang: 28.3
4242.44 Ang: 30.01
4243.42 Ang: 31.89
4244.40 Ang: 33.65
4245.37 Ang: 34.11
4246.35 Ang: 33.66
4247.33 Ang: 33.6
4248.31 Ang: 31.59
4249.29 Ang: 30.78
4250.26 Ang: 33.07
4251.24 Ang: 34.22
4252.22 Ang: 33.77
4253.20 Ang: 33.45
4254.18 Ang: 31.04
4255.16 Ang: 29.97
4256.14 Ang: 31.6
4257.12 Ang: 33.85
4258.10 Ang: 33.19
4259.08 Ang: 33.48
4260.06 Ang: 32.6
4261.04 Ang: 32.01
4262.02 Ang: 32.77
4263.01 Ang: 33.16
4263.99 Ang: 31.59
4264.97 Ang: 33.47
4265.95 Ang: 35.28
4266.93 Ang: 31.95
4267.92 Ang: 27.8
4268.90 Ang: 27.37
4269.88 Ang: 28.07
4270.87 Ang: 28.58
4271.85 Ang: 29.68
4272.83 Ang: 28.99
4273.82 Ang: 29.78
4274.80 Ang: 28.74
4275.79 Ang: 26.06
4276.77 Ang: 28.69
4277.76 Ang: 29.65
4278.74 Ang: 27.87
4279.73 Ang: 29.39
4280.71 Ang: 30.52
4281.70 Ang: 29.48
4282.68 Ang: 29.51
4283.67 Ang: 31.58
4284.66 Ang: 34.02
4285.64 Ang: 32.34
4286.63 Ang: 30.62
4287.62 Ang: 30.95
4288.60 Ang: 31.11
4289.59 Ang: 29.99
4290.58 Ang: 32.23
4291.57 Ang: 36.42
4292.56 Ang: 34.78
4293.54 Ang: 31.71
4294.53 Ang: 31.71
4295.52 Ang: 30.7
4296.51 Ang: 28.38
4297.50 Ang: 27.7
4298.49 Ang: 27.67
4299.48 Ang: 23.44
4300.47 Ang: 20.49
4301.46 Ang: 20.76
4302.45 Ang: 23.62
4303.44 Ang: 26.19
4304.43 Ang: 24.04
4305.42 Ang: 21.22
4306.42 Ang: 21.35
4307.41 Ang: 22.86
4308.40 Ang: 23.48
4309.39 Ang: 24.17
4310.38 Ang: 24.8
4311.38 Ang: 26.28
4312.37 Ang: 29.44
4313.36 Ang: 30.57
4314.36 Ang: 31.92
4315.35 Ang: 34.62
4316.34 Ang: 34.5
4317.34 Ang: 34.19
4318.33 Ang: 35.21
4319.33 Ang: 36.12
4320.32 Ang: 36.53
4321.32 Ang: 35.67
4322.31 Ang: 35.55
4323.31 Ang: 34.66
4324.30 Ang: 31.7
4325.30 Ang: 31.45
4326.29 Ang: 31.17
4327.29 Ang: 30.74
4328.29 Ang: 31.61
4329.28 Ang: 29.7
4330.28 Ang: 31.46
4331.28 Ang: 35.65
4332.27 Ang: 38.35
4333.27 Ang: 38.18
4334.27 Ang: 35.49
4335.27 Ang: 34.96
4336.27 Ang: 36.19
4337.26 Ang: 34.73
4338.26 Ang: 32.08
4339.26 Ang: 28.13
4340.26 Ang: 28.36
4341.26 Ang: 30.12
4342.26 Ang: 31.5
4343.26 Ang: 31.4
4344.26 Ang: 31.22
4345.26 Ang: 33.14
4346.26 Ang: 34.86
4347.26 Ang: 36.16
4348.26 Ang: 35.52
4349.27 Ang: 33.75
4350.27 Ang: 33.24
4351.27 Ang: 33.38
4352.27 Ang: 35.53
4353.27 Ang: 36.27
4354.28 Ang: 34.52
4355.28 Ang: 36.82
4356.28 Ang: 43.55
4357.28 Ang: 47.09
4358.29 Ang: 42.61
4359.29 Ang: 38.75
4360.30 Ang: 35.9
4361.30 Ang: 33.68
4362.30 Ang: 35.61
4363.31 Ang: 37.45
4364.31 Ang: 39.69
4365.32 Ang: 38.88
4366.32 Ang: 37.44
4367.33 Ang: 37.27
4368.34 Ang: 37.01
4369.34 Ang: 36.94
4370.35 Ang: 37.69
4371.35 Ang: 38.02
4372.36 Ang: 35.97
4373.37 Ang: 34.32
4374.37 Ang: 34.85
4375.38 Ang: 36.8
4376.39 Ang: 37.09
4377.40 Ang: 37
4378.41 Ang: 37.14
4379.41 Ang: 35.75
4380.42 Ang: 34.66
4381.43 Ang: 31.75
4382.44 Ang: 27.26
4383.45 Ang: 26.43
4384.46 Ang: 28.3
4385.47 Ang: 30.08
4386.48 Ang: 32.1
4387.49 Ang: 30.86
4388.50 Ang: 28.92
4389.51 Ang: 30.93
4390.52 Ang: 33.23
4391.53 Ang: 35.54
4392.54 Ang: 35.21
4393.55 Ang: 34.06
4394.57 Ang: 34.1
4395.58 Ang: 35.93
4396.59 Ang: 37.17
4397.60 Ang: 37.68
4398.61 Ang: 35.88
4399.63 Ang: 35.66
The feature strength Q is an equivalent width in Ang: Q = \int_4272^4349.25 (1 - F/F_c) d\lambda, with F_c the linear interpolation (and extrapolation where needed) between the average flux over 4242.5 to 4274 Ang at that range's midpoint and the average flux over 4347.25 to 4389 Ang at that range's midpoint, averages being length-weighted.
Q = 6.89 Ang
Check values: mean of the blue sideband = 31.9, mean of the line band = 30.6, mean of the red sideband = 35.5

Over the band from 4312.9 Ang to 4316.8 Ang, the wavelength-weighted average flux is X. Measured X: 32.9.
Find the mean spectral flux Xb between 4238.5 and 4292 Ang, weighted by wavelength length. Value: 31.3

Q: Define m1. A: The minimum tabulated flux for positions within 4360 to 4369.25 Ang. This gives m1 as 33.68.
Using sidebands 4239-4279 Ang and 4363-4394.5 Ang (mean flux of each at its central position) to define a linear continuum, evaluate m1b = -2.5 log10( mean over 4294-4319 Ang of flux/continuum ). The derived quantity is 0.19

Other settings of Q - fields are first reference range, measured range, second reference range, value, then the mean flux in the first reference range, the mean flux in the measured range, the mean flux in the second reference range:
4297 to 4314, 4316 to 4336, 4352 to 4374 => -3.3 Ang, 24.6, 34.2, 37.8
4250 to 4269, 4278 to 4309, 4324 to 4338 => 4.4 Ang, 32.4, 28.3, 33.7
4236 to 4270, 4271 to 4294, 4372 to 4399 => 1.3 Ang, 32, 30.6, 33.7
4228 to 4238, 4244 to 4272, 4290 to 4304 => -3.0 Ang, 29.4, 32.1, 28.3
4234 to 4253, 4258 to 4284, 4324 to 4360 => 1.9 Ang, 32.1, 30.4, 34.5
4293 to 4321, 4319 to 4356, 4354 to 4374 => -0.5 Ang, 28.1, 33.7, 38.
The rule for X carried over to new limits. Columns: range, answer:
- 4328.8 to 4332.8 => 33.8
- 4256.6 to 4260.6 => 33.3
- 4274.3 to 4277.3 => 27.8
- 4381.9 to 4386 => 28.1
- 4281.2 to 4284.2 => 30.2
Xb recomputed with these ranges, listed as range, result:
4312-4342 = 33.3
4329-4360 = 35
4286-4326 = 29.5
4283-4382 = 32.9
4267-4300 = 29.9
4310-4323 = 32.8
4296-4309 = 23.9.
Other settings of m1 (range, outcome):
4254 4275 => 27.37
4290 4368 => 20.49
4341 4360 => 30.12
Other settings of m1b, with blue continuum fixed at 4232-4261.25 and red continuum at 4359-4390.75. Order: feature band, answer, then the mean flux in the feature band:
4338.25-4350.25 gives 0.06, 32.2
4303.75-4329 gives 0.11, 30.1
